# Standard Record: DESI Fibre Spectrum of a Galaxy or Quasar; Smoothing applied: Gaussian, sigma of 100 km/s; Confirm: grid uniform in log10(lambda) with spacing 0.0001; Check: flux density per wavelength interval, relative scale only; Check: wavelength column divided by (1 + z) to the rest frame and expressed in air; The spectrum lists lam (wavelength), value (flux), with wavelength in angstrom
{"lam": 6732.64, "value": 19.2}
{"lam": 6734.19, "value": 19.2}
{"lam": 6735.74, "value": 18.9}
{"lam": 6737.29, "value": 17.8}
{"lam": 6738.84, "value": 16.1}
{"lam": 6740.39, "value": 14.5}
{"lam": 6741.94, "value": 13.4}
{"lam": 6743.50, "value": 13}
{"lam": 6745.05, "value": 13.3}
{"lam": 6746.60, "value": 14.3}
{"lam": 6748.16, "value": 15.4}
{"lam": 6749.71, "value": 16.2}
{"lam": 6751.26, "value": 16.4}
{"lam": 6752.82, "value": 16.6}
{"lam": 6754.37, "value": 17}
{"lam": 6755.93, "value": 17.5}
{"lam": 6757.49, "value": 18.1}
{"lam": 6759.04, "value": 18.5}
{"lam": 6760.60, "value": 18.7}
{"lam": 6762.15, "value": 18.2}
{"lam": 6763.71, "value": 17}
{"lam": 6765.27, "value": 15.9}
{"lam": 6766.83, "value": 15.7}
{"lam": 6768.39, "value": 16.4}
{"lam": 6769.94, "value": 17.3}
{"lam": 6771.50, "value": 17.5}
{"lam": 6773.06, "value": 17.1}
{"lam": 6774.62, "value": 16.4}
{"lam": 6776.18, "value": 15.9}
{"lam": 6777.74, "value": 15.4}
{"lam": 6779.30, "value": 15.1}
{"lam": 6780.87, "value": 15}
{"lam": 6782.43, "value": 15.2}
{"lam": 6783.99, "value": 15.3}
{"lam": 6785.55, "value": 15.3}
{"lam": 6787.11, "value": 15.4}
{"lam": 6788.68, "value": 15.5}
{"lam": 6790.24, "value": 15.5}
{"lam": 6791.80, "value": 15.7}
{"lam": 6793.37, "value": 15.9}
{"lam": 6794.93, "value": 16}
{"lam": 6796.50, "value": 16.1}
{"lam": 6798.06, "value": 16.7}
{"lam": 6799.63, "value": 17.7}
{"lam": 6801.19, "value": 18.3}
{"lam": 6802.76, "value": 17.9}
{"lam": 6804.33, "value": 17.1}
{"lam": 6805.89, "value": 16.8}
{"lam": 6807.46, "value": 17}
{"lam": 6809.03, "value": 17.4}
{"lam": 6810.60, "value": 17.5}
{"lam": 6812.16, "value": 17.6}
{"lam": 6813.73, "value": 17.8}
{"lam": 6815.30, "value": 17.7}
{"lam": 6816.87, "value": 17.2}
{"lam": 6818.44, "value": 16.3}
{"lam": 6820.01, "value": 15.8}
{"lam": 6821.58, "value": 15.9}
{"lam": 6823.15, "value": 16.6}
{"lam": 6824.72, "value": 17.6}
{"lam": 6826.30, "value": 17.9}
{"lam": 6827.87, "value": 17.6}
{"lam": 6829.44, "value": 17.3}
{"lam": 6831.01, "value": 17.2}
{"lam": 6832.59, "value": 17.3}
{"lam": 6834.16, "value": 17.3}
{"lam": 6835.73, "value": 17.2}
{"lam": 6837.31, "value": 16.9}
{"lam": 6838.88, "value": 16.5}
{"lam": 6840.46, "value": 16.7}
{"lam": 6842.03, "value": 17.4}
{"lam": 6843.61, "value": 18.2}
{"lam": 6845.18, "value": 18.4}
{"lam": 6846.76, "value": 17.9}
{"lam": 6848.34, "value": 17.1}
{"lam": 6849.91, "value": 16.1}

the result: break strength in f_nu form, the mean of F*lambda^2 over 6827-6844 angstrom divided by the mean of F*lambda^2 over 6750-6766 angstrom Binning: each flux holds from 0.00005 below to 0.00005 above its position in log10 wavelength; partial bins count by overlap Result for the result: 1.0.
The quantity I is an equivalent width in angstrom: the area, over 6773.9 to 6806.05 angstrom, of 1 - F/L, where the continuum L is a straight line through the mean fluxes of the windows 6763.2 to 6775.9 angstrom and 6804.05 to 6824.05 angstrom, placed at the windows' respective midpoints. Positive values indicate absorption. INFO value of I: 1.3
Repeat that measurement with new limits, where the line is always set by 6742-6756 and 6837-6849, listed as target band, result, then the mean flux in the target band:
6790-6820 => -0.71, 17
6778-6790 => 0.61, 15.3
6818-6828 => 0.11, 16.8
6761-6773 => -0.93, 16.9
